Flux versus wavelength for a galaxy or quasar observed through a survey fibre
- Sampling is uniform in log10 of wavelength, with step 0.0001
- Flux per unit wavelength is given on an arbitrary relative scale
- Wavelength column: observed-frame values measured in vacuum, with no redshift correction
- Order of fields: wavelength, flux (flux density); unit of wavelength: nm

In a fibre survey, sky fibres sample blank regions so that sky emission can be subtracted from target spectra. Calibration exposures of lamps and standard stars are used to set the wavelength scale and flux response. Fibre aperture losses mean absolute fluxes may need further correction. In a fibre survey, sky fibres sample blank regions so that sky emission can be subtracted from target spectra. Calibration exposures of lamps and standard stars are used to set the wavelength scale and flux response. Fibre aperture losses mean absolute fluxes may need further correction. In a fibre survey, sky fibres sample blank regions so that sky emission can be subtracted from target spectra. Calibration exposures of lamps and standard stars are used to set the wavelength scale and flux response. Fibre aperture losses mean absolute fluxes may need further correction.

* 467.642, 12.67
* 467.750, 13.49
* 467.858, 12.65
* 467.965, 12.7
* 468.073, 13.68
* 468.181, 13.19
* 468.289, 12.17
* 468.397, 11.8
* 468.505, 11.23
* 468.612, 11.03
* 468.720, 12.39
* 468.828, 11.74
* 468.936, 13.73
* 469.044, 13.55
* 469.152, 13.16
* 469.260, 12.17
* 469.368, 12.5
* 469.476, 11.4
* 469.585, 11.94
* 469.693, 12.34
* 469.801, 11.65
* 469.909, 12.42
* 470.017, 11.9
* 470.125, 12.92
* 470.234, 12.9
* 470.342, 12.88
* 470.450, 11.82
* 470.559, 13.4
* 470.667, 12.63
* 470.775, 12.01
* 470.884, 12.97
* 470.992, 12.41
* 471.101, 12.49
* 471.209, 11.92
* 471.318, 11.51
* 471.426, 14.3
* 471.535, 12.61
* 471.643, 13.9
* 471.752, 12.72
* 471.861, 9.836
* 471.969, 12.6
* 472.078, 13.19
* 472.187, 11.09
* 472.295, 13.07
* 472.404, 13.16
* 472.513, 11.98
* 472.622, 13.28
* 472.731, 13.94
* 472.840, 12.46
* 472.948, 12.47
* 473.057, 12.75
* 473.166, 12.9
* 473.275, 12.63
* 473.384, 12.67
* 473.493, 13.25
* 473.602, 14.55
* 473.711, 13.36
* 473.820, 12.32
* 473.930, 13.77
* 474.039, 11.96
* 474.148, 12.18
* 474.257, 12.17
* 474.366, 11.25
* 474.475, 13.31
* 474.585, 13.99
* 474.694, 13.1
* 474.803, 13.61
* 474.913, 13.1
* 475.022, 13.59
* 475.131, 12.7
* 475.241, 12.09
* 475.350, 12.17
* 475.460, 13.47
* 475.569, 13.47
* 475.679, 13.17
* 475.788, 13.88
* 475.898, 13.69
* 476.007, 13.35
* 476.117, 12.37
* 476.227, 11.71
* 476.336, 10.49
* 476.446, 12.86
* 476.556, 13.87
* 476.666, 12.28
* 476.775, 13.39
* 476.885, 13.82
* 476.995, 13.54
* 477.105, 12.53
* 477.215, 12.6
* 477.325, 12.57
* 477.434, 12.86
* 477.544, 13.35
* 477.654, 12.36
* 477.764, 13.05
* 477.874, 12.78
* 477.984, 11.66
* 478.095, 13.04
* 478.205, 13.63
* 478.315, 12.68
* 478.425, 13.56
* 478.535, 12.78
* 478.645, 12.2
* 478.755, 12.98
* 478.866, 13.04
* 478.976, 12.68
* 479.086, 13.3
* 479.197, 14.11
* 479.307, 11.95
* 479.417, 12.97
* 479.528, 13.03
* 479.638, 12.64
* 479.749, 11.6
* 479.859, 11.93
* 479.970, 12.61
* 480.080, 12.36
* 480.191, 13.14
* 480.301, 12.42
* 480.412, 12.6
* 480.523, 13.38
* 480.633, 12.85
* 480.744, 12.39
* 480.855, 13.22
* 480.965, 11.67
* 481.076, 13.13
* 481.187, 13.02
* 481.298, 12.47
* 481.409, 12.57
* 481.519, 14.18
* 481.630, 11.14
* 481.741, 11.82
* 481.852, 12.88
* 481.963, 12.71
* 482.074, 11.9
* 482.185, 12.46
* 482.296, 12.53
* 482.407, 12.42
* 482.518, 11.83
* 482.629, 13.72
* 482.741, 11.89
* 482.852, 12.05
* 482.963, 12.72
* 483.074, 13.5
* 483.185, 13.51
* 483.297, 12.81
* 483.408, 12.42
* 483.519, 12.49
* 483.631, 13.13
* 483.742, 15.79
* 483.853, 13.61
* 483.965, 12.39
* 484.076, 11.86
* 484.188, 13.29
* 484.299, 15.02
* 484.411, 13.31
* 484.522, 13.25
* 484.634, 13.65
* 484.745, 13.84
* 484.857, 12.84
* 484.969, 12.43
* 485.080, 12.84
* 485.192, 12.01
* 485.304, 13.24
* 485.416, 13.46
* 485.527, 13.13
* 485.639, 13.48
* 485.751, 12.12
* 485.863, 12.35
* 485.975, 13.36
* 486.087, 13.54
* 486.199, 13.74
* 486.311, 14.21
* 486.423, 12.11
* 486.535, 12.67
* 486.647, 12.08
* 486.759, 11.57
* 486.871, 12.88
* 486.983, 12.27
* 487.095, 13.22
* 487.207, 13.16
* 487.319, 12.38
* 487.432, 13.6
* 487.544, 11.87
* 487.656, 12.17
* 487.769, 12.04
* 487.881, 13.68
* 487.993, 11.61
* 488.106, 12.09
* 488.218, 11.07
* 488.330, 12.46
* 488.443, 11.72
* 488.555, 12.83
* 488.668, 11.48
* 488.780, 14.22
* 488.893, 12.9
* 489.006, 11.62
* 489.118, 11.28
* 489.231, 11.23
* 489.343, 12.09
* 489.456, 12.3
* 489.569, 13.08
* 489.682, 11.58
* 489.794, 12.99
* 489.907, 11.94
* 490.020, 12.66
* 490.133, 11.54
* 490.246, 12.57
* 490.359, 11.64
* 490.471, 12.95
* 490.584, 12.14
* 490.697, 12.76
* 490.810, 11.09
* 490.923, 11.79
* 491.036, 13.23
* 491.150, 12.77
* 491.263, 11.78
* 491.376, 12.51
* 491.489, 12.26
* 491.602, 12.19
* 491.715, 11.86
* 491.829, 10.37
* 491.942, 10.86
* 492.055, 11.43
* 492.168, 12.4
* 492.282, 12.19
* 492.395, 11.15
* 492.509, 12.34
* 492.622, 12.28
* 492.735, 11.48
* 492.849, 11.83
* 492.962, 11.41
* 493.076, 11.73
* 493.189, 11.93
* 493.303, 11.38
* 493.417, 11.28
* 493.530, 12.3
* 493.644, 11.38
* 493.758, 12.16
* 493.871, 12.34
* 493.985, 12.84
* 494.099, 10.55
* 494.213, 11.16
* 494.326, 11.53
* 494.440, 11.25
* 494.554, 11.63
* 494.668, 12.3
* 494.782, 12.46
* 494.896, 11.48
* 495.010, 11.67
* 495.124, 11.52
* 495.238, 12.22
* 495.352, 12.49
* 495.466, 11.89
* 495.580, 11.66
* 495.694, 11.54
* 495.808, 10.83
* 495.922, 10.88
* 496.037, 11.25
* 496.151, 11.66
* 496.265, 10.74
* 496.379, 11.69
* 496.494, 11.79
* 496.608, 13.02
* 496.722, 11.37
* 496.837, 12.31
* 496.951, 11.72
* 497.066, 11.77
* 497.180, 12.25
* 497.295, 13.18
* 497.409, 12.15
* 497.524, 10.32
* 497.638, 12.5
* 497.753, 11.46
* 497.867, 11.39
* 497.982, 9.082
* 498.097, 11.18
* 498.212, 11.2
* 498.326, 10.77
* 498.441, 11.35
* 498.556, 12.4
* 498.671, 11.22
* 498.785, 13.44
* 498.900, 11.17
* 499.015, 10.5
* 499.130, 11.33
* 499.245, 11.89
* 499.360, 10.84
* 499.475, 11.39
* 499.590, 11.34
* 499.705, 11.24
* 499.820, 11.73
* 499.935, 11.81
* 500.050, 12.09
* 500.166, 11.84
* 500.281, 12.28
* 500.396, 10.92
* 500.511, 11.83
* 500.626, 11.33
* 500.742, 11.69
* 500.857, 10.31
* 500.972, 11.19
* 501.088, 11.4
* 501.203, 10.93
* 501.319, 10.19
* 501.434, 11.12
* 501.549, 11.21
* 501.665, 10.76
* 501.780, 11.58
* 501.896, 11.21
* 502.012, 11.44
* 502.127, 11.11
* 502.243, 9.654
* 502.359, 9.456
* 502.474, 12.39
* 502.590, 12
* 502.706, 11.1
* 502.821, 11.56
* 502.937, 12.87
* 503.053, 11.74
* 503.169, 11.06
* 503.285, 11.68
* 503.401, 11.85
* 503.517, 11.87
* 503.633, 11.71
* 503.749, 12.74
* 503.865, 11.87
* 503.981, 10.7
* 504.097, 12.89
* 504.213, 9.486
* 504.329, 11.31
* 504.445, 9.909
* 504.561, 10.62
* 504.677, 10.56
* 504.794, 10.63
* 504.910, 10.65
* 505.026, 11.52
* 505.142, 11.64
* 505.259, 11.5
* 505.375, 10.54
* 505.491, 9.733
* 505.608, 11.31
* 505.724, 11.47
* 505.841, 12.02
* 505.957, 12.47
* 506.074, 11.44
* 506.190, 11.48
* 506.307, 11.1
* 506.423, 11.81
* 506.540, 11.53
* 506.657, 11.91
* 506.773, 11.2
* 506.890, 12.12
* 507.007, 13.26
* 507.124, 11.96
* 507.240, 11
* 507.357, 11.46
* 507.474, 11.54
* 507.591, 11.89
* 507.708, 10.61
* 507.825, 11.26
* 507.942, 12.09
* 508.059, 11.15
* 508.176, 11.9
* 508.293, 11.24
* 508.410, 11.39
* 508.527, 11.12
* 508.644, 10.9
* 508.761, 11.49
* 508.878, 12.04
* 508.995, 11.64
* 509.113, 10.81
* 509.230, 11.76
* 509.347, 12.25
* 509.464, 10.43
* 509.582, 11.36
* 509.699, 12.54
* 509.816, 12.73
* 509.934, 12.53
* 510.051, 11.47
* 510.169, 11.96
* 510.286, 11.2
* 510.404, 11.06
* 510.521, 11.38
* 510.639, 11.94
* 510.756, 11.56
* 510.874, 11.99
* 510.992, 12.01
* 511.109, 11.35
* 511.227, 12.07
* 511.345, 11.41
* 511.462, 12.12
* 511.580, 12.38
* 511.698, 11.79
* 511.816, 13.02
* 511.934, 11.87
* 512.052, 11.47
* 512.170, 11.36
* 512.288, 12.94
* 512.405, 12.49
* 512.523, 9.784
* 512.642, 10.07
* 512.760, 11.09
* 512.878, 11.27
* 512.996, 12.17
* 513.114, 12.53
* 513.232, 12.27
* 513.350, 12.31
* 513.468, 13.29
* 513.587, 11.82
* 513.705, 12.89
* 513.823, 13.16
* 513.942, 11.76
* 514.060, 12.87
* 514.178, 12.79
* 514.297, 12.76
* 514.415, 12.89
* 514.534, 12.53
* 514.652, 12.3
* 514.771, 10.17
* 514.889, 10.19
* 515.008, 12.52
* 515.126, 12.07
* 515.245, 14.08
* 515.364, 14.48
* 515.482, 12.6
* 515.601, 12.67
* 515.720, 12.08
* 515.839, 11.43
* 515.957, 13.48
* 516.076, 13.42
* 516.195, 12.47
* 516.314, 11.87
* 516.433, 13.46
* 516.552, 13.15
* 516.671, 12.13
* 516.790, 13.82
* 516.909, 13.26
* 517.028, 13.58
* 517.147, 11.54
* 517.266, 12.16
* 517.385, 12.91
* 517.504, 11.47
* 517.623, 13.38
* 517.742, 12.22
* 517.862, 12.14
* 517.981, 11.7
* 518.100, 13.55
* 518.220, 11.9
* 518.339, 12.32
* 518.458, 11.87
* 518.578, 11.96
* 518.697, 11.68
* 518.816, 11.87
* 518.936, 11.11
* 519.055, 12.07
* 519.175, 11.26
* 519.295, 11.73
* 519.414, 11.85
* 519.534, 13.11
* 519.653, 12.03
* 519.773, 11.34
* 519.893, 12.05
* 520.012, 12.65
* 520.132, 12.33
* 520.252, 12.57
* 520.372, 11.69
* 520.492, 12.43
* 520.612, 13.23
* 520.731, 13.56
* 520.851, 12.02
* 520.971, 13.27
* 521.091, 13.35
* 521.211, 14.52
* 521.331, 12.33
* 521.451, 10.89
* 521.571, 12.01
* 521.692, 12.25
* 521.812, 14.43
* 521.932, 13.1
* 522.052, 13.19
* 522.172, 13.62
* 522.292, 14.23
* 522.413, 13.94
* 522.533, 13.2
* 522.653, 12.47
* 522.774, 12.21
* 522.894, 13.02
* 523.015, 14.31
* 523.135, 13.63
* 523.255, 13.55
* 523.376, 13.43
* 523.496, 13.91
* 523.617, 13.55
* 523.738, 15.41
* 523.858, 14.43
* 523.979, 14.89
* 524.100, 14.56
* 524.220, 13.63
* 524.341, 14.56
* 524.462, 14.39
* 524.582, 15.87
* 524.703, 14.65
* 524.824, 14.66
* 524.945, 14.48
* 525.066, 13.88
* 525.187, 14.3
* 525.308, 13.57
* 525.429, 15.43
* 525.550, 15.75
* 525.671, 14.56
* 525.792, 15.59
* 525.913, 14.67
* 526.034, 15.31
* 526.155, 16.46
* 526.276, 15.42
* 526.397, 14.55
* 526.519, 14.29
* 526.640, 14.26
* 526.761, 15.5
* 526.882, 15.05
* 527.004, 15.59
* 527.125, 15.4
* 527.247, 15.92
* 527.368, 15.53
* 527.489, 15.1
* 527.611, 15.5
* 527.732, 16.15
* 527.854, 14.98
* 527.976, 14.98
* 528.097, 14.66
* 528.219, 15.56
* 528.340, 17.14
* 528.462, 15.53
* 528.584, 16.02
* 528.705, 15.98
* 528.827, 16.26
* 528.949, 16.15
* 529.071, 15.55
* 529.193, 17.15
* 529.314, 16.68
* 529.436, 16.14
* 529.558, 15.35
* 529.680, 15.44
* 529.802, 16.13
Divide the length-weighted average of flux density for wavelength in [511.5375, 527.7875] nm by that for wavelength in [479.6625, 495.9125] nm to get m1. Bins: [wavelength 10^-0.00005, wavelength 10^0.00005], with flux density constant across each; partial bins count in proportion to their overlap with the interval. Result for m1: 1.06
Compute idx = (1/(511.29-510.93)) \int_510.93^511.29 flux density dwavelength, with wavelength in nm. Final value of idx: 11.8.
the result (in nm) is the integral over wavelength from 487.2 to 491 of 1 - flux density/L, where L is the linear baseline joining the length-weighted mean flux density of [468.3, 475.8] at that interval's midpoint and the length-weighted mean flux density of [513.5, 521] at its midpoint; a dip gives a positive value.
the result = 0.09 nm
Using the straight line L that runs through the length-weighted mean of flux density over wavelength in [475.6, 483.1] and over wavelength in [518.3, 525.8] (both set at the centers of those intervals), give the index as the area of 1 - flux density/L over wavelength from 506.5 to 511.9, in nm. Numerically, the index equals 0.58 nm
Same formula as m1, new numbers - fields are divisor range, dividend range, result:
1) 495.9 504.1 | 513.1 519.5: 1.08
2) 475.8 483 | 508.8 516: 0.95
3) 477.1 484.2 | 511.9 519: 0.96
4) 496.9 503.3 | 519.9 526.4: 1.21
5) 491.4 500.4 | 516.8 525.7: 1.13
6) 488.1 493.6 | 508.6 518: 1.01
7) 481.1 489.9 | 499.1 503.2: 0.89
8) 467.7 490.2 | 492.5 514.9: 0.91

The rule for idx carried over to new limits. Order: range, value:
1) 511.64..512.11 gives 12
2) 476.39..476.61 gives 13.3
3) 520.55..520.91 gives 13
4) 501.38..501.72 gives 11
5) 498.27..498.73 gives 11.5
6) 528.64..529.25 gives 16.2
